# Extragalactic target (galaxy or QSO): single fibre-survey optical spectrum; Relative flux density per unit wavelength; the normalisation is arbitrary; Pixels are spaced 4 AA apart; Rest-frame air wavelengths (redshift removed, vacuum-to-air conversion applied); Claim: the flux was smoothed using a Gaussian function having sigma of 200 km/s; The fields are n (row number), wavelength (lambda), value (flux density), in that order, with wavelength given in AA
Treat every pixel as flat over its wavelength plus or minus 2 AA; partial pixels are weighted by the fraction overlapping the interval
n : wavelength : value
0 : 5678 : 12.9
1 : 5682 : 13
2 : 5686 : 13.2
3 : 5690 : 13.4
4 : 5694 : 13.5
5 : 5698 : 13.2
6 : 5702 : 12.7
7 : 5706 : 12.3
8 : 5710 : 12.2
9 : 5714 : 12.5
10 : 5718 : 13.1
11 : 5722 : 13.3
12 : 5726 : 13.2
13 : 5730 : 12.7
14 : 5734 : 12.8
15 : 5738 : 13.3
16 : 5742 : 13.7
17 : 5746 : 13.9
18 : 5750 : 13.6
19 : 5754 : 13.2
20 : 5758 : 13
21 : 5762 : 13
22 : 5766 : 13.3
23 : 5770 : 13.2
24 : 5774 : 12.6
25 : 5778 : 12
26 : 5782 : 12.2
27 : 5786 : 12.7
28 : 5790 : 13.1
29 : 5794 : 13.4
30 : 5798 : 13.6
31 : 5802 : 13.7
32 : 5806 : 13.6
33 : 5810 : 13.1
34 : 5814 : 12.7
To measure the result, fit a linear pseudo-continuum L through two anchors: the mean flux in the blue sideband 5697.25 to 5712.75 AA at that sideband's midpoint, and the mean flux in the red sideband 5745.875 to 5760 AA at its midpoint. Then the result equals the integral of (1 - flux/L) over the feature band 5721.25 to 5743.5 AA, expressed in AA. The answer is -0.2 AA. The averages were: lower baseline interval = 12.5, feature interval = 13.1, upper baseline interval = 13.4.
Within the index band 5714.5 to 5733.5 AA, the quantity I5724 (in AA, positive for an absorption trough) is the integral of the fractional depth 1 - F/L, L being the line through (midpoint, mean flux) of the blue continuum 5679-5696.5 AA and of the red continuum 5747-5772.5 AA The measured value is 0.3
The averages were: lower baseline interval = 13.3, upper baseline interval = 13.2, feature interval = 13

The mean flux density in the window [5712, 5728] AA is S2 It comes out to 13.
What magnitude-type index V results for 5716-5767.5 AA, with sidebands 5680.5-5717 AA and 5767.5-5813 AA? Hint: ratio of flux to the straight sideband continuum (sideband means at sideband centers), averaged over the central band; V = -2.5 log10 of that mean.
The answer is -0.02 mag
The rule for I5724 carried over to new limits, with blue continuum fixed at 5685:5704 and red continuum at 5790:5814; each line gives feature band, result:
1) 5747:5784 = 1.09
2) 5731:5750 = -0.18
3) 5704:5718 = 0.83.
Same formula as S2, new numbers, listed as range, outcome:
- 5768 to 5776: 12.9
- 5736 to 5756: 13.5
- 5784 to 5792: 12.9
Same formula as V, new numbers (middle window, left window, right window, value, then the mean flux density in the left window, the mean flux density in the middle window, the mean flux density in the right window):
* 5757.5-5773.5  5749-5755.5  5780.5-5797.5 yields 0.01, 13.4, 13.1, 12.9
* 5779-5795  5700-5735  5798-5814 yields 0.04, 12.8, 12.8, 13.4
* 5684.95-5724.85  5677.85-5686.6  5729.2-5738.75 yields 0.00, 13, 12.9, 12.9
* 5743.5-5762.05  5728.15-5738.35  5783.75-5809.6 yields -0.03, 12.9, 13.4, 13.3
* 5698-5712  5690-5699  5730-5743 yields 0.07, 13.4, 12.5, 13.1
